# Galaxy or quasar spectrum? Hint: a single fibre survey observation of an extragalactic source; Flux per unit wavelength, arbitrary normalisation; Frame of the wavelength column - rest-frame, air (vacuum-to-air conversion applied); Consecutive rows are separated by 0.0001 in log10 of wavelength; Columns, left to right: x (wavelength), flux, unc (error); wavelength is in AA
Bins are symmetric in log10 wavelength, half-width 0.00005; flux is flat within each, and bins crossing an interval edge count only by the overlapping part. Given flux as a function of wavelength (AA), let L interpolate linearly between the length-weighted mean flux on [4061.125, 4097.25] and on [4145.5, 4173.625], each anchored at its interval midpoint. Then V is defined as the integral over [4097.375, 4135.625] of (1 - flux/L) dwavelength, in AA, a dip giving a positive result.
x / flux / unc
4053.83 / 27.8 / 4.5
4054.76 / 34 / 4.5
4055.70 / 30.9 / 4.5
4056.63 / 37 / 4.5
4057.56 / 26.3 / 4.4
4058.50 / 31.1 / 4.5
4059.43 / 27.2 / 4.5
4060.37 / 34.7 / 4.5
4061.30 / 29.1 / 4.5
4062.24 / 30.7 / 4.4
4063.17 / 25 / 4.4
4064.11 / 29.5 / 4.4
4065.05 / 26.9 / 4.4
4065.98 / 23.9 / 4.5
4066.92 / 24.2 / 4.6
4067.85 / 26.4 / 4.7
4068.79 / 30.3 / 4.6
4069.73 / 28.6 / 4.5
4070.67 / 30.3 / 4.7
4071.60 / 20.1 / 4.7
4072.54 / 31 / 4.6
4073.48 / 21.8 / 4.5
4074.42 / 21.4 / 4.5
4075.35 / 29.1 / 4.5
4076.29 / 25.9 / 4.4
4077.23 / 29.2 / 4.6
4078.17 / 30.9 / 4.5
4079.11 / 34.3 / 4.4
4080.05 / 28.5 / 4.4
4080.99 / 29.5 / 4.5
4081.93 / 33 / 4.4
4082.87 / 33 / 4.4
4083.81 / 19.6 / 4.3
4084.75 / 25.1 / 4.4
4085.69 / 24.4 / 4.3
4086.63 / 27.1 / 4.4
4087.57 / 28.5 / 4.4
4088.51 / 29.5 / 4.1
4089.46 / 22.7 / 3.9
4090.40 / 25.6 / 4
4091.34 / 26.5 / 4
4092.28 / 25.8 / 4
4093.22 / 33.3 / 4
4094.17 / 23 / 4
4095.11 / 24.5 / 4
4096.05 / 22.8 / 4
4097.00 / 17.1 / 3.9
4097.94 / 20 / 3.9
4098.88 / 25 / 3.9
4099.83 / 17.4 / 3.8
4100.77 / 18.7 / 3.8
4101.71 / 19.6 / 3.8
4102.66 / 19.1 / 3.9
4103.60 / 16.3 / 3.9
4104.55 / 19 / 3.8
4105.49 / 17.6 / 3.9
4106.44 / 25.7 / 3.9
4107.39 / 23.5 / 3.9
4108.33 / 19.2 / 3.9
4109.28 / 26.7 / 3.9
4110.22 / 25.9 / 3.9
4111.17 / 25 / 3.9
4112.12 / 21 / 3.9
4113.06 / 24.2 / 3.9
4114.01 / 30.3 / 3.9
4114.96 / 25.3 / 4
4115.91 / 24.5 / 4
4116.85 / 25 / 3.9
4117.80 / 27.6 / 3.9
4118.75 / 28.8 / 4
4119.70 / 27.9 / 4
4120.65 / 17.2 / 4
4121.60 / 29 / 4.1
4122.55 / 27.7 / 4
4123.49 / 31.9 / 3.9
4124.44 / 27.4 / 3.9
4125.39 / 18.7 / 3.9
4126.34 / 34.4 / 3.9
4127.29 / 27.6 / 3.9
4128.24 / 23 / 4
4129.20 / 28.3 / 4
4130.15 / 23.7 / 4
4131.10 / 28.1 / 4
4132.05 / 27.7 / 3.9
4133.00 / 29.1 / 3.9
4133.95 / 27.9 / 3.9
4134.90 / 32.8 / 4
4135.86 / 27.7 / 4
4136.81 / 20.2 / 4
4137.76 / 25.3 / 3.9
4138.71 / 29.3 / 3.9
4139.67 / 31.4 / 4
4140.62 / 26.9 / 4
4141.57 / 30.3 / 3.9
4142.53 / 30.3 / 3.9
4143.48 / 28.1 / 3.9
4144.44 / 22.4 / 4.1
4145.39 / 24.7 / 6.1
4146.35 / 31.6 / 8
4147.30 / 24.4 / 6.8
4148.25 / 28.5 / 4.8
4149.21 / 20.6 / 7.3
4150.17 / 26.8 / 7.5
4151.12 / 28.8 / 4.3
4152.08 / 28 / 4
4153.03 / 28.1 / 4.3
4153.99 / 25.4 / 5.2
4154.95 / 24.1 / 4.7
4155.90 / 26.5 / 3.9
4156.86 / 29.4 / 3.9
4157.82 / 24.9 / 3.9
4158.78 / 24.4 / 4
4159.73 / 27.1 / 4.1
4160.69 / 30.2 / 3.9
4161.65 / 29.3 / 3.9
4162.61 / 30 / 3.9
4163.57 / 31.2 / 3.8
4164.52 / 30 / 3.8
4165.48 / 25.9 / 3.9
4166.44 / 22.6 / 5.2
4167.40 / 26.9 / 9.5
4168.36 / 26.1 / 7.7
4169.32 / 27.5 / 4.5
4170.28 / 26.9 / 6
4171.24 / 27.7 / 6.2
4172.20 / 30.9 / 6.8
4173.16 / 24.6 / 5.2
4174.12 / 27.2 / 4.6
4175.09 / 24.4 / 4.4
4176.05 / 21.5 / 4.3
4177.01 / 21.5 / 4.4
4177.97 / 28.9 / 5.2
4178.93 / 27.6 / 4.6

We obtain 3.29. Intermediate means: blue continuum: 26.9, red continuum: 27.2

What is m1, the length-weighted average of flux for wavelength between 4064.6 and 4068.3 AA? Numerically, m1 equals 25.4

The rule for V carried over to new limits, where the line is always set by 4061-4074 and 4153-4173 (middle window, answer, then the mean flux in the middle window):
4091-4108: 3.3 AA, 21.9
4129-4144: -0.4 AA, 27.9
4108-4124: 0.8 AA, 25.8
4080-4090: -0.1 AA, 27.3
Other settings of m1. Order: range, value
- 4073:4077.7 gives 25.5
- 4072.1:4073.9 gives 26.4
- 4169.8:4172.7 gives 28.5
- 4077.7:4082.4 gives 31.2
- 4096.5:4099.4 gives 20.6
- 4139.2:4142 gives 29.6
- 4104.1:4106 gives 18.4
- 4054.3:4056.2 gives 32.5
